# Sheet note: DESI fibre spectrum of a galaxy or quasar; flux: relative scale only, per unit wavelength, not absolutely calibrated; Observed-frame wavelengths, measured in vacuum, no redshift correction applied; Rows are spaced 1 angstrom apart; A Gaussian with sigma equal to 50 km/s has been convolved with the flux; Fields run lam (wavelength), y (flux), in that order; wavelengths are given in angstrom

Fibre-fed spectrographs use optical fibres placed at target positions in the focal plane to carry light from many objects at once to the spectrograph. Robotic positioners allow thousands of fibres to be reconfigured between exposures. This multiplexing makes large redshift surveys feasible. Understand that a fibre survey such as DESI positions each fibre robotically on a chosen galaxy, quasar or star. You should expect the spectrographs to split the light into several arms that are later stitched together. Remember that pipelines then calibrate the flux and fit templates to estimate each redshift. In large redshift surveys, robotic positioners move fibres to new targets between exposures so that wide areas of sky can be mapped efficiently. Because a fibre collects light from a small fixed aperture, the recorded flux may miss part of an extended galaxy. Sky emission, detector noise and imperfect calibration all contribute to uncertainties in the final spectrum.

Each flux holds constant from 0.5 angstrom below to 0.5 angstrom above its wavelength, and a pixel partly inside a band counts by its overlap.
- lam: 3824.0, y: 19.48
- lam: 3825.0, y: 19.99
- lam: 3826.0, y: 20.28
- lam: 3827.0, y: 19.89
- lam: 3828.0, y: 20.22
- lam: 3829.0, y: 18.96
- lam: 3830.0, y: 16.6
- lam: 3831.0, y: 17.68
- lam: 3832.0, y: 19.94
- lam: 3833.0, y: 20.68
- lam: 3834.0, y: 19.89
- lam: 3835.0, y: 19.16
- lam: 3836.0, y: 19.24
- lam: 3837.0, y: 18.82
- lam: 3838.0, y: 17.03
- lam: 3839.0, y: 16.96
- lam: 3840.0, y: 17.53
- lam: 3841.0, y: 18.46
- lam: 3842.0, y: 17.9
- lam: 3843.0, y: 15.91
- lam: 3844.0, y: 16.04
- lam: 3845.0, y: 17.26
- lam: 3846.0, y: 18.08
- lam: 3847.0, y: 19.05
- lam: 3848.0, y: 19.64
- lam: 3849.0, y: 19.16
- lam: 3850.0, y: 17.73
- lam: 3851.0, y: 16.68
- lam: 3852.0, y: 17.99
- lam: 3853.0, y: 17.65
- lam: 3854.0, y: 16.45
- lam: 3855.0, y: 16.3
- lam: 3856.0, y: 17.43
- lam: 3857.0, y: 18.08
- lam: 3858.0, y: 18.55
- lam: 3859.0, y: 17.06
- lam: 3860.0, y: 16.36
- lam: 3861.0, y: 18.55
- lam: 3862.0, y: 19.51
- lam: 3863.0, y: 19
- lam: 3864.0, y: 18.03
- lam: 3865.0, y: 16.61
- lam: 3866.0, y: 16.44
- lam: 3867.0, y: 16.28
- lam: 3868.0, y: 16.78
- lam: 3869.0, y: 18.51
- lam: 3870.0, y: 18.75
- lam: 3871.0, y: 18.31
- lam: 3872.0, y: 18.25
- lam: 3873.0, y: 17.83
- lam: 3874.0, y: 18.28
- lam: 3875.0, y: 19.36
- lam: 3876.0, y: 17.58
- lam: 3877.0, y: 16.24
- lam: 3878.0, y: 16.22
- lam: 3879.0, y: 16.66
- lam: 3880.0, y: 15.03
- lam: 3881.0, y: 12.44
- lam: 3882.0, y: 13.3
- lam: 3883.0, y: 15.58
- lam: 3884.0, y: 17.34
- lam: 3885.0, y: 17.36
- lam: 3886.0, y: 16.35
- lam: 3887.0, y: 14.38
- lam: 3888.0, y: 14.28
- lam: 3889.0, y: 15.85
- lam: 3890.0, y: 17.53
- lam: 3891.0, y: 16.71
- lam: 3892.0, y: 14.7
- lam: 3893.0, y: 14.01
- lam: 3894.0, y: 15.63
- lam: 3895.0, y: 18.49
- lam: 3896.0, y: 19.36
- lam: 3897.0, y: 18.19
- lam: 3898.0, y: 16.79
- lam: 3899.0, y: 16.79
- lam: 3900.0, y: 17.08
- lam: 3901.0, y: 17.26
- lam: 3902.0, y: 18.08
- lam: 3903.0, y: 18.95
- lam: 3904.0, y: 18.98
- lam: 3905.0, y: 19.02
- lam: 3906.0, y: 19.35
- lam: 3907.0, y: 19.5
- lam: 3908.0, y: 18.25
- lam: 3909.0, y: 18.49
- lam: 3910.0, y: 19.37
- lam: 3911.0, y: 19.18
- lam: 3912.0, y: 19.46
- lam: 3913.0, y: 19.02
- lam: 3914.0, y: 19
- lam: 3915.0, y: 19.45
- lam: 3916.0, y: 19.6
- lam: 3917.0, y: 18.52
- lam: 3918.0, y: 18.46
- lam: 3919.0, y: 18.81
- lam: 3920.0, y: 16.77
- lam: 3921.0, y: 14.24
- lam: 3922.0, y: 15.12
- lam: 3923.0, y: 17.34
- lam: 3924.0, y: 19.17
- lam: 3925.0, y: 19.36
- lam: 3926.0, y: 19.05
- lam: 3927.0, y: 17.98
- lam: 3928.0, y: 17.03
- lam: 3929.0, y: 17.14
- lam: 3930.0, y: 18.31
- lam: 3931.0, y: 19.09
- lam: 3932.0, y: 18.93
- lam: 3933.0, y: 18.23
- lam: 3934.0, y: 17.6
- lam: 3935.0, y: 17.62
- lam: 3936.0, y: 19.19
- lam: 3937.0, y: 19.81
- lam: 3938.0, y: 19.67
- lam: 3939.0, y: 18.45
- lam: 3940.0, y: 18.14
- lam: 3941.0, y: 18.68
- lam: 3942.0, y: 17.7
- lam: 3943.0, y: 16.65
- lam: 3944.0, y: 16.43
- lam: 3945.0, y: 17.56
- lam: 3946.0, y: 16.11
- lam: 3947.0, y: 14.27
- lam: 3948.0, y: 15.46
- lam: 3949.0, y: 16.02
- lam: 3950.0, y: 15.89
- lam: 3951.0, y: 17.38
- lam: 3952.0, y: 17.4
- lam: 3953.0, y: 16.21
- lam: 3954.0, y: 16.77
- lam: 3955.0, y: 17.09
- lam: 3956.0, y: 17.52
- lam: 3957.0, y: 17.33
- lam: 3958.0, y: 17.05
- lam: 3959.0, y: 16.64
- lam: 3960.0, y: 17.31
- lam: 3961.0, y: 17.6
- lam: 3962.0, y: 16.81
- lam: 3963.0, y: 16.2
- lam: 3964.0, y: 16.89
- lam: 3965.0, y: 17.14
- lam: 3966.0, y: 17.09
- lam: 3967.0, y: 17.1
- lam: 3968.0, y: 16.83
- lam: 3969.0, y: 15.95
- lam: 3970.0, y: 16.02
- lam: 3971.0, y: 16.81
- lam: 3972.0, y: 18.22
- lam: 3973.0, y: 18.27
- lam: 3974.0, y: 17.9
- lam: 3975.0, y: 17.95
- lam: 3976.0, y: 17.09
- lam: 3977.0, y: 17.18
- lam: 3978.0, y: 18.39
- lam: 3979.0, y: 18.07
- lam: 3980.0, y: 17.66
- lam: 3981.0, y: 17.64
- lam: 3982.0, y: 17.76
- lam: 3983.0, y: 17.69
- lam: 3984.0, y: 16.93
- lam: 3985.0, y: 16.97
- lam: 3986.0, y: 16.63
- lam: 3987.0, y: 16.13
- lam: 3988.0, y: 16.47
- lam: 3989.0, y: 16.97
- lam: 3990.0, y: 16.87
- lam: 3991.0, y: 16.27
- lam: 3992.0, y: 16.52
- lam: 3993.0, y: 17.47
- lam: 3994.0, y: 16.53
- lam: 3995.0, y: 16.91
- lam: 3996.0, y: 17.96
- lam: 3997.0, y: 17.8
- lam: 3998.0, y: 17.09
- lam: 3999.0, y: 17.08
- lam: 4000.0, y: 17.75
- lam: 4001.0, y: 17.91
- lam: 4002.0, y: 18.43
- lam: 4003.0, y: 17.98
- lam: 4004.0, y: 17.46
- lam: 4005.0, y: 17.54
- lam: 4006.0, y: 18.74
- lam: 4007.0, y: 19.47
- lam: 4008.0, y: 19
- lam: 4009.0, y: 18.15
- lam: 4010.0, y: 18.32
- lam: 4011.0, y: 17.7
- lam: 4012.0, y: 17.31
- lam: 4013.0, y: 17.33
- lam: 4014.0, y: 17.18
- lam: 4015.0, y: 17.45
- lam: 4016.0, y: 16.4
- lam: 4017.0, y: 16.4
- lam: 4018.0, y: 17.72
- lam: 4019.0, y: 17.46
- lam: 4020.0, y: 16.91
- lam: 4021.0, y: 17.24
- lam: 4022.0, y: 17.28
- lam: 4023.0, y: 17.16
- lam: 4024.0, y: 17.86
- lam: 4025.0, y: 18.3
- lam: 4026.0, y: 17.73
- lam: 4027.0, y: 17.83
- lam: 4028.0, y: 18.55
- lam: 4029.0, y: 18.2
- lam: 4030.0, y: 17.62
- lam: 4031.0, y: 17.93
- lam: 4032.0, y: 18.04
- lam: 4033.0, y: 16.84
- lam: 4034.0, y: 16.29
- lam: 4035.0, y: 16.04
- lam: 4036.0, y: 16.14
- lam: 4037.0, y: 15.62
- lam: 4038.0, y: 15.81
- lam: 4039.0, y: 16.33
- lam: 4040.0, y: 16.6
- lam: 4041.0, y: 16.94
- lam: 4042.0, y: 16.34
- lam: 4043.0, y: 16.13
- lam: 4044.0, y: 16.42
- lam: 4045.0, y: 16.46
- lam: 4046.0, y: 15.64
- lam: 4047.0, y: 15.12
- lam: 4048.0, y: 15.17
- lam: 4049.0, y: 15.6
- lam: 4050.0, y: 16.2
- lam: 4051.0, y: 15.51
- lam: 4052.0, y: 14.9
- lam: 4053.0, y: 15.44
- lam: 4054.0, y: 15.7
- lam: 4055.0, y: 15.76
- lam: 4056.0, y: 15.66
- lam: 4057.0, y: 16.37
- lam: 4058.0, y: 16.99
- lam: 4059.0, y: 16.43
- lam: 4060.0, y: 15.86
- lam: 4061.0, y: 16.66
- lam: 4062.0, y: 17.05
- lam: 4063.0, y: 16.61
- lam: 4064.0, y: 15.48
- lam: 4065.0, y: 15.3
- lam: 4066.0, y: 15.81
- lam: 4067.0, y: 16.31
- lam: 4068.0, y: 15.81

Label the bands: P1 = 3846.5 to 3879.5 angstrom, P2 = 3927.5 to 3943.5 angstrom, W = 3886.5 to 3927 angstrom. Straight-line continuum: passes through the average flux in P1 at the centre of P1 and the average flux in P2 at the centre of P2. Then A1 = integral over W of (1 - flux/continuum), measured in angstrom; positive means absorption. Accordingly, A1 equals 0.7 angstrom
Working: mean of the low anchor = 17.7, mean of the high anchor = 18.3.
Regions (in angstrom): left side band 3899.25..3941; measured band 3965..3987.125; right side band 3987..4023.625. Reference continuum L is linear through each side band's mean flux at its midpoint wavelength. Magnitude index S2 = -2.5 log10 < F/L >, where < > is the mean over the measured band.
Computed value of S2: 0.03 mag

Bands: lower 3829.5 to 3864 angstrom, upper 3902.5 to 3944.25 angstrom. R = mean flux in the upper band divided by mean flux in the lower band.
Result 1.0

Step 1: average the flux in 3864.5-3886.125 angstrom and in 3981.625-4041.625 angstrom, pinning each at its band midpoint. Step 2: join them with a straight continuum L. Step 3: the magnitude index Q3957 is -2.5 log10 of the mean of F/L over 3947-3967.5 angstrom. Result 0.02 mag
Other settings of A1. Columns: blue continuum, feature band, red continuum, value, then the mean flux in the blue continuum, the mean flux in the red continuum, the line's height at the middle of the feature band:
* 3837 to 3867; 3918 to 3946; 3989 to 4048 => -0.8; 17.6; 17.2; 17.4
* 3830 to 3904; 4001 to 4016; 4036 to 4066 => -1.5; 17.4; 16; 16.3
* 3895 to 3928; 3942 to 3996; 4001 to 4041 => 2.7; 18.3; 17.4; 17.8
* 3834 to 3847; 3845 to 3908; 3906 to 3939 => 2.8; 17.8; 18.4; 18.1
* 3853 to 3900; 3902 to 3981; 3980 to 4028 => -2.5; 16.9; 17.5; 17.2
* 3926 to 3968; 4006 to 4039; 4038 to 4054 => -2.4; 17.4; 15.9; 16.3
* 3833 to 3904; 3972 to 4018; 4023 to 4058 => -2.1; 17.3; 16.5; 16.7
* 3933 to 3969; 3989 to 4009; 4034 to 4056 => -1.3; 17.2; 15.9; 16.5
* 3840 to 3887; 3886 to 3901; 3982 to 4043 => 0.7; 17.3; 17.3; 17.3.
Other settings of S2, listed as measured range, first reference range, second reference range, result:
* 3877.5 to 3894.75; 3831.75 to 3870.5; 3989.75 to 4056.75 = 0.14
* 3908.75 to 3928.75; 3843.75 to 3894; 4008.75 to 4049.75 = -0.08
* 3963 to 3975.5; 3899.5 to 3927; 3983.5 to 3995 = 0.00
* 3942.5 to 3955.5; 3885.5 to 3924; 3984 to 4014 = 0.07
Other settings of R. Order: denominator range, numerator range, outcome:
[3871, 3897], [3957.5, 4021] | 1.06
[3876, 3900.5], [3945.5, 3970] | 1.03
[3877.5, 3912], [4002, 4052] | 1.01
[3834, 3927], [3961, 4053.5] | 0.97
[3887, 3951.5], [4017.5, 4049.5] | 0.95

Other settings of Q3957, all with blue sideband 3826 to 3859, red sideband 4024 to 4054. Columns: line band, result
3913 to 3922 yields -0.027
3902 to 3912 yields -0.080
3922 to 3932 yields -0.041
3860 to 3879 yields 0.013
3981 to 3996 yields 0.003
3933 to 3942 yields -0.071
